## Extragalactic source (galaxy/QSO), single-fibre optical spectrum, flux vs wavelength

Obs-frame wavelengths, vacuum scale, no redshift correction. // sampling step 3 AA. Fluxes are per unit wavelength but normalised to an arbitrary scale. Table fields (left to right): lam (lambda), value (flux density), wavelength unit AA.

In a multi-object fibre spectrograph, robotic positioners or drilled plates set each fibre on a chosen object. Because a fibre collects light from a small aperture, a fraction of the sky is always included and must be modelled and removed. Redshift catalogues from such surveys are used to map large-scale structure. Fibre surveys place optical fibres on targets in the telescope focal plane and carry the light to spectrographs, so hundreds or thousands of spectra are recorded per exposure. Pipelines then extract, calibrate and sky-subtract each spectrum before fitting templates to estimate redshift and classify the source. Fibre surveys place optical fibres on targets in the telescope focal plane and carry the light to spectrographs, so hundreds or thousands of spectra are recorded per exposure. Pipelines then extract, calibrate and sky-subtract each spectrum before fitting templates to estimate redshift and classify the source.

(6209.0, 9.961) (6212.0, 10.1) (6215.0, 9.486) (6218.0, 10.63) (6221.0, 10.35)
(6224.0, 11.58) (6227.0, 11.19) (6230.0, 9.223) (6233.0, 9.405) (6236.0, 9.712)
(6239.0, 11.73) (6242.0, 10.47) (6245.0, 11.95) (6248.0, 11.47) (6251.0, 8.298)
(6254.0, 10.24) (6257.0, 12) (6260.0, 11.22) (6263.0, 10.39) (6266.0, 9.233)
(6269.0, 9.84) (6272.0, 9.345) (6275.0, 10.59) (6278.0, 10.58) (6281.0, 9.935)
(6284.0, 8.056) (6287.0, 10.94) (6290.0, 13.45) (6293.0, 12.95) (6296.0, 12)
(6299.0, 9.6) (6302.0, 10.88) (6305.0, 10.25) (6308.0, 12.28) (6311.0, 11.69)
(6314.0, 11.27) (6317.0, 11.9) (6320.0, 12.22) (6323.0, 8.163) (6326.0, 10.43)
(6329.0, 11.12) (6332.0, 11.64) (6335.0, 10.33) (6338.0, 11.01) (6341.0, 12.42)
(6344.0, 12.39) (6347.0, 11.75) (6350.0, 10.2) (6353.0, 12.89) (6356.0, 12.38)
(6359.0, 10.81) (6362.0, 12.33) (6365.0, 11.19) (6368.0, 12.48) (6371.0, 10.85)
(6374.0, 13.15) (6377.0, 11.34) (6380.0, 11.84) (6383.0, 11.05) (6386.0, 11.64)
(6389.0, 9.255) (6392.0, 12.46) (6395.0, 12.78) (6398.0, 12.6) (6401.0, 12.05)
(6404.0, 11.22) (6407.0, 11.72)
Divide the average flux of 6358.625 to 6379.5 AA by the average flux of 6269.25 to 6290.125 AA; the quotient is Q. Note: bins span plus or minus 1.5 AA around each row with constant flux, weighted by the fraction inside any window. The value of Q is 1.2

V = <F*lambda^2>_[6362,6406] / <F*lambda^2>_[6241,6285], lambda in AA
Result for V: 1.2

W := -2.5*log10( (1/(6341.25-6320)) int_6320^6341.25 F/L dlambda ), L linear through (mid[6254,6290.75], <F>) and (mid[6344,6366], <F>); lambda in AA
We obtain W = 0.06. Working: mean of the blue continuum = 10.4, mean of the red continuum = 11.7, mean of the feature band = 10.7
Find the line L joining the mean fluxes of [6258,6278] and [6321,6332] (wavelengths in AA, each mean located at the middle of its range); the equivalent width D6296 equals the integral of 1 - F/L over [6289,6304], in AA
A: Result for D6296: -2.14 AA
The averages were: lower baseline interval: 10.2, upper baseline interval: 10.2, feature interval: 11.7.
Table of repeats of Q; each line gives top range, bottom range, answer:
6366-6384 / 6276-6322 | 1.06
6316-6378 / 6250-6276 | 1.13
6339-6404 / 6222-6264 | 1.11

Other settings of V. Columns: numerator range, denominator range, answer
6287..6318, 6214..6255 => 1.14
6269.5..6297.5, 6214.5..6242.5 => 1.06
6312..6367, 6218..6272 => 1.12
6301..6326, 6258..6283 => 1.10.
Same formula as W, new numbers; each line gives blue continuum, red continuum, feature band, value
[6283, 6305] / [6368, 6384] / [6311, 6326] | 0.038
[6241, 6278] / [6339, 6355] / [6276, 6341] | 0.023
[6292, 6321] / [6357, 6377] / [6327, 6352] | 0.025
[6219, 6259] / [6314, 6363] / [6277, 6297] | -0.015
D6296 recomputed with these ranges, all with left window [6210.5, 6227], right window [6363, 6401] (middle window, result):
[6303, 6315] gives -0.18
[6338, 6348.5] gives -0.53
